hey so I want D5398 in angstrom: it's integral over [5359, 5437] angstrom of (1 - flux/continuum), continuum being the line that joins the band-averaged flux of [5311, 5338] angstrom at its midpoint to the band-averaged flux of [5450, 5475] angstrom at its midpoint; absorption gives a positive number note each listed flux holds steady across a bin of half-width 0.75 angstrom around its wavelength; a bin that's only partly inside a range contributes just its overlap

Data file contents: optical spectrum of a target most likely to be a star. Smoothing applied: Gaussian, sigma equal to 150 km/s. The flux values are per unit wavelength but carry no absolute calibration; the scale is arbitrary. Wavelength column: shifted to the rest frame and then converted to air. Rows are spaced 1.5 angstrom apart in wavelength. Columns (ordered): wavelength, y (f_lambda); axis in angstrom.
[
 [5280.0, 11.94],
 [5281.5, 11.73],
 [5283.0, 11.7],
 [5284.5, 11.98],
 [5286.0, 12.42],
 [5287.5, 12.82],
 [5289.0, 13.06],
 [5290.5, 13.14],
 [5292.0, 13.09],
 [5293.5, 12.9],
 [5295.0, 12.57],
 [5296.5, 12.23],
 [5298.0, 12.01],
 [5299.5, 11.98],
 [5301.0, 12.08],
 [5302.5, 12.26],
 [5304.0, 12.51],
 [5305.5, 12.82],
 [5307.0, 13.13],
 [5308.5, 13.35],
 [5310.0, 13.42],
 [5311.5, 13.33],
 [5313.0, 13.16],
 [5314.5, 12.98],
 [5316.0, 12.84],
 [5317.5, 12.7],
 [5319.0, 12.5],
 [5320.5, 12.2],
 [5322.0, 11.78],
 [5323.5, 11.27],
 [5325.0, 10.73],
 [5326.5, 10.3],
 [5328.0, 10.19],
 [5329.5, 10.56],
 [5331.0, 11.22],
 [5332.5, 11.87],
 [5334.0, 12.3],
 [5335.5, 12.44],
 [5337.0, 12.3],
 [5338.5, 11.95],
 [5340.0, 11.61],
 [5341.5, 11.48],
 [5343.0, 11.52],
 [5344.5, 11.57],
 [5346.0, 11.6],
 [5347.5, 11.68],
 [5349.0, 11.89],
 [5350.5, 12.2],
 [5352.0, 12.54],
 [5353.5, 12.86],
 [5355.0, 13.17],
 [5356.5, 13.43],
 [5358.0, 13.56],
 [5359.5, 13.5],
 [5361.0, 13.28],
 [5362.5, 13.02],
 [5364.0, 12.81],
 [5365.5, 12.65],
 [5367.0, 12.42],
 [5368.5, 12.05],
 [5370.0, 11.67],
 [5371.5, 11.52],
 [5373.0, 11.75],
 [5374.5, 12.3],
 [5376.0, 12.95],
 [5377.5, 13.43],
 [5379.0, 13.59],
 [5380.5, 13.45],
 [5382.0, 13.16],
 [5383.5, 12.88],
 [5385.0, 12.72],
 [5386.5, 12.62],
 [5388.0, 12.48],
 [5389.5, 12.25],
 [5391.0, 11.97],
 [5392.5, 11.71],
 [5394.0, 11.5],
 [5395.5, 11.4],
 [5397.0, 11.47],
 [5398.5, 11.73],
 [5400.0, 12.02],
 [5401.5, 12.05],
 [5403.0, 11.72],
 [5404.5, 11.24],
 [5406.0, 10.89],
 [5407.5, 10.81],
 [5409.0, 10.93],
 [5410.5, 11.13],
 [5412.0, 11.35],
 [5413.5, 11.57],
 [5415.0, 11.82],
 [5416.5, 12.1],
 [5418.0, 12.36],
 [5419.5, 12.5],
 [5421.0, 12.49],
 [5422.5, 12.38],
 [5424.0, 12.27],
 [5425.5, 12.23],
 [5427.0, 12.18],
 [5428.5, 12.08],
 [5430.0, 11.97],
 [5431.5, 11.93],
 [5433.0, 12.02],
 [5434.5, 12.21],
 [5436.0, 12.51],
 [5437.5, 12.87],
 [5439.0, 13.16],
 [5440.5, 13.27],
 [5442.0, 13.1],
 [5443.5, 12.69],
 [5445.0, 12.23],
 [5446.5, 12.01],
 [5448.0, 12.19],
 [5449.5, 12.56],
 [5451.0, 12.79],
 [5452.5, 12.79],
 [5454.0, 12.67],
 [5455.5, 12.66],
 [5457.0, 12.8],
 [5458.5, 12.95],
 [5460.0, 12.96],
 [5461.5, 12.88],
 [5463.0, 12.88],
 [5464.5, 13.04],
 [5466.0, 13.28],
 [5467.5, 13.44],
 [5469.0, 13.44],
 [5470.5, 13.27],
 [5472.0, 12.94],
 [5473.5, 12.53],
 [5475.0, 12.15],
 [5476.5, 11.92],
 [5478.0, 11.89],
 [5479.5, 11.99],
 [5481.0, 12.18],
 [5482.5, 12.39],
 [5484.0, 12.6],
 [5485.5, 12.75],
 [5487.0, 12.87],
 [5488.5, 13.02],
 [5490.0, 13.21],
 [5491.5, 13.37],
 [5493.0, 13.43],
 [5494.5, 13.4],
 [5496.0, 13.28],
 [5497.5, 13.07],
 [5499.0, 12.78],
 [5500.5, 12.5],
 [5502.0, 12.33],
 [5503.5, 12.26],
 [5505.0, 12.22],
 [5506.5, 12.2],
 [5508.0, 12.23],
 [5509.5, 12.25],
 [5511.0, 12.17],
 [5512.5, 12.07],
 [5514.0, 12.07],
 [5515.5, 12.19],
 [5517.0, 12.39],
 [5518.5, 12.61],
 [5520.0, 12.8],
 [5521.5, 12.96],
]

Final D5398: 1.7 angstrom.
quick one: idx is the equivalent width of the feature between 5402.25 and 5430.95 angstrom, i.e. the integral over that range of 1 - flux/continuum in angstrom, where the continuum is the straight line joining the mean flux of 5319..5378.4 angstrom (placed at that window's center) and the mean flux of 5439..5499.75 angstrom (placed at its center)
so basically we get 1.6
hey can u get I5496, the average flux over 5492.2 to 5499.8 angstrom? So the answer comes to 13.2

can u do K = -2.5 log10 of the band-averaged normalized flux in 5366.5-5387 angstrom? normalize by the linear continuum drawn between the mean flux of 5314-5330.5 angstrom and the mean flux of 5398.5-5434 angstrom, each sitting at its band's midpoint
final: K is -0.08 mag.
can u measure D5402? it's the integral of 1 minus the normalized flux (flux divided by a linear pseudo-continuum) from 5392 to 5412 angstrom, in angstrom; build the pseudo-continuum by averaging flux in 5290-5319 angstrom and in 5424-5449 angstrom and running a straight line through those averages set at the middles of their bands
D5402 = 1.7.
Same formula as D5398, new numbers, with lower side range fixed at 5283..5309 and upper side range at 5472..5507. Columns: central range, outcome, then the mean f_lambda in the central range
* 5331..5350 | 1.1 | 11.8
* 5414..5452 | 0.7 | 12.4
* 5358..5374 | 0.1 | 12.5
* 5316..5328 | 0.9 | 11.6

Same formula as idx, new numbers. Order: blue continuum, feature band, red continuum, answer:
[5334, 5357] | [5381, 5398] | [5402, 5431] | -0.4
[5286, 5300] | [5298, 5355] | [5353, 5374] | 2.5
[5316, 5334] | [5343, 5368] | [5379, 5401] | -1.5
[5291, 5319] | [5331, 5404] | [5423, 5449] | 1.5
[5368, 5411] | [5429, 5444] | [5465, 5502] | -0.2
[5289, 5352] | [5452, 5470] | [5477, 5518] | -0.7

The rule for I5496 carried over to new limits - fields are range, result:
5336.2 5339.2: 12.1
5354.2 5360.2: 13.4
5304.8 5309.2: 13.1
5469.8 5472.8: 13.1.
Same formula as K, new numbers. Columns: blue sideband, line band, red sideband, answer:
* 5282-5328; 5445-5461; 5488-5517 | 0.00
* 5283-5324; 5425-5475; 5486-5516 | 0.00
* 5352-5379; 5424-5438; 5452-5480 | 0.05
